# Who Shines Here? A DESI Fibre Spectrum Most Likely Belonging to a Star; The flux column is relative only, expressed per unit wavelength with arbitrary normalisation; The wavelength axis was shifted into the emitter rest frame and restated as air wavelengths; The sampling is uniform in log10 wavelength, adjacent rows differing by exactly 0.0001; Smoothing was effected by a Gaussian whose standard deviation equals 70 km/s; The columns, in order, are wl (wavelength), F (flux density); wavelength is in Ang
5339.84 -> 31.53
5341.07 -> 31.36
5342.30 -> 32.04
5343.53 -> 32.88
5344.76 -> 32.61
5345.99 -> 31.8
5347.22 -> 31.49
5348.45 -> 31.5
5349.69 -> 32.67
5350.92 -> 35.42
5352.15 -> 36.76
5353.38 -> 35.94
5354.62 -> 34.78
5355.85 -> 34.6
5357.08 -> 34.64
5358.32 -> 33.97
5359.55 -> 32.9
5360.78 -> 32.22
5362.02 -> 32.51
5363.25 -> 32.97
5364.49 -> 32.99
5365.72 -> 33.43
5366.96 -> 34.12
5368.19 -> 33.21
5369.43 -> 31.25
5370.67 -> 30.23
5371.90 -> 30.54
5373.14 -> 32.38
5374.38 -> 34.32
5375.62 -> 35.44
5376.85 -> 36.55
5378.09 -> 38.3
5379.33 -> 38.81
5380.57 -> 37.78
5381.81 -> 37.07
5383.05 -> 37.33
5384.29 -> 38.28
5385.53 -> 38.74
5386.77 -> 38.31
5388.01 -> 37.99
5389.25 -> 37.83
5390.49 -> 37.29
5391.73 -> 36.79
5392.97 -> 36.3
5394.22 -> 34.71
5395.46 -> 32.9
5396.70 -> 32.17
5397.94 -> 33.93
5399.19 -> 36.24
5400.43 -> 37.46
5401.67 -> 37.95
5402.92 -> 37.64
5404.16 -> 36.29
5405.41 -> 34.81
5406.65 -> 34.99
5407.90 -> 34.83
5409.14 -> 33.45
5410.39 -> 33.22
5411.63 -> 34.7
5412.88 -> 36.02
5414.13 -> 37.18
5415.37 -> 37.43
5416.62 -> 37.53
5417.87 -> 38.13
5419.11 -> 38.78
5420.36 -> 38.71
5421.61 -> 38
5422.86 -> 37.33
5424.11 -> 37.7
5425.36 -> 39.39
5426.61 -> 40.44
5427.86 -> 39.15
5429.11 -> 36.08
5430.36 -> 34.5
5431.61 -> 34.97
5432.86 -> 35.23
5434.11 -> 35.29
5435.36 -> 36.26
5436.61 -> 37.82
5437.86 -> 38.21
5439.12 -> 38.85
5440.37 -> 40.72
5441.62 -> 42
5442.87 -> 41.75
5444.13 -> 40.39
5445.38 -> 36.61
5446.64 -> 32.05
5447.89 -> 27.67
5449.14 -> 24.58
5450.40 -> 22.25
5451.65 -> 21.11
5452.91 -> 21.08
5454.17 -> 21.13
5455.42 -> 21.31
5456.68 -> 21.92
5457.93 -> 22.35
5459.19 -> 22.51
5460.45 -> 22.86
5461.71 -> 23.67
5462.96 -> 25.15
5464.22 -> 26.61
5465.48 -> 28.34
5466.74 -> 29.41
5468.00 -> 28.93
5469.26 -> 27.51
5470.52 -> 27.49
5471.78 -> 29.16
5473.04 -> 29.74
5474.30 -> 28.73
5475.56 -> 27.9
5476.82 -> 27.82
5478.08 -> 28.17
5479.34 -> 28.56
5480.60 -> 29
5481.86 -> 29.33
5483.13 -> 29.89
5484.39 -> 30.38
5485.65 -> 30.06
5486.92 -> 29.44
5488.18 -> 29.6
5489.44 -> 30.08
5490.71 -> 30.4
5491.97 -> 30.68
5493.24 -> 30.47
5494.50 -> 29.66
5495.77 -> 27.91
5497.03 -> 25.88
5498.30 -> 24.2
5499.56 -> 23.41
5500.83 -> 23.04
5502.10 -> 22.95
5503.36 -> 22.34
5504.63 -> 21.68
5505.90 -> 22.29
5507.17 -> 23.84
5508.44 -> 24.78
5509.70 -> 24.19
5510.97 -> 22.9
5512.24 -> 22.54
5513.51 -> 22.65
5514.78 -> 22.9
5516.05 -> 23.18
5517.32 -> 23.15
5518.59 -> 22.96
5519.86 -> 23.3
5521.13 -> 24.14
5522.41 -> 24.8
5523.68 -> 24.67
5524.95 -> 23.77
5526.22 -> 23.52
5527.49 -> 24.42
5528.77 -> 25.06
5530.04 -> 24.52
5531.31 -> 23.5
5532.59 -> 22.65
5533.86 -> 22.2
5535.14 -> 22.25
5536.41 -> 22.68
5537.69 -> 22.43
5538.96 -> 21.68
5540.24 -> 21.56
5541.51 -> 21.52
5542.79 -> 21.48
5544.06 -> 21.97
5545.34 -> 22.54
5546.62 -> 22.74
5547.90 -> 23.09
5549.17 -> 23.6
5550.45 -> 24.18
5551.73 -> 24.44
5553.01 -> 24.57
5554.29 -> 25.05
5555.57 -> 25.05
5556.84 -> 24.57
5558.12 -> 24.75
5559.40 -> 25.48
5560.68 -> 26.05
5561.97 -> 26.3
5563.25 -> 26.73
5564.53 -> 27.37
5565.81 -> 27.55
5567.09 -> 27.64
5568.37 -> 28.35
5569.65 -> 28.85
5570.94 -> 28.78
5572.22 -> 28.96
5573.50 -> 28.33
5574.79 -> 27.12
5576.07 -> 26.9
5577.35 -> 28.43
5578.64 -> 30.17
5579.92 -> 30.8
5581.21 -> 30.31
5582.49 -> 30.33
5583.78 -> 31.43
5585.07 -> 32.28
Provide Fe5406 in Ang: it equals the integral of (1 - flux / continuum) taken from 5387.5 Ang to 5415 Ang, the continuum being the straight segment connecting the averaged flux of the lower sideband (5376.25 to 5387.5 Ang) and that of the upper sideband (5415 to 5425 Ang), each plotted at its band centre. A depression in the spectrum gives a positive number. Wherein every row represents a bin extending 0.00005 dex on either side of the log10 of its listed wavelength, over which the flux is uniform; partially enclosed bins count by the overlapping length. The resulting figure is 1.64 Ang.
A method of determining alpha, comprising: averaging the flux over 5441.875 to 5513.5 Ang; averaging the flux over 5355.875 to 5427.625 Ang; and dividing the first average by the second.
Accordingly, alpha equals 0.75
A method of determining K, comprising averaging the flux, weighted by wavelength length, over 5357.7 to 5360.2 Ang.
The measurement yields 33.5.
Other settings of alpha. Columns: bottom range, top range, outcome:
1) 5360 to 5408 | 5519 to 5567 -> 0.68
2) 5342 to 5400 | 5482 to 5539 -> 0.72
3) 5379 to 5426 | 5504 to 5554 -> 0.63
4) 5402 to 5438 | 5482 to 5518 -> 0.71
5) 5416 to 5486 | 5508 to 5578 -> 0.78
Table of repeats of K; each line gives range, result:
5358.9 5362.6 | 32.6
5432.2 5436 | 35.6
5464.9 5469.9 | 28.5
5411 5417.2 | 36.6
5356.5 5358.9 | 34.2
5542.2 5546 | 22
